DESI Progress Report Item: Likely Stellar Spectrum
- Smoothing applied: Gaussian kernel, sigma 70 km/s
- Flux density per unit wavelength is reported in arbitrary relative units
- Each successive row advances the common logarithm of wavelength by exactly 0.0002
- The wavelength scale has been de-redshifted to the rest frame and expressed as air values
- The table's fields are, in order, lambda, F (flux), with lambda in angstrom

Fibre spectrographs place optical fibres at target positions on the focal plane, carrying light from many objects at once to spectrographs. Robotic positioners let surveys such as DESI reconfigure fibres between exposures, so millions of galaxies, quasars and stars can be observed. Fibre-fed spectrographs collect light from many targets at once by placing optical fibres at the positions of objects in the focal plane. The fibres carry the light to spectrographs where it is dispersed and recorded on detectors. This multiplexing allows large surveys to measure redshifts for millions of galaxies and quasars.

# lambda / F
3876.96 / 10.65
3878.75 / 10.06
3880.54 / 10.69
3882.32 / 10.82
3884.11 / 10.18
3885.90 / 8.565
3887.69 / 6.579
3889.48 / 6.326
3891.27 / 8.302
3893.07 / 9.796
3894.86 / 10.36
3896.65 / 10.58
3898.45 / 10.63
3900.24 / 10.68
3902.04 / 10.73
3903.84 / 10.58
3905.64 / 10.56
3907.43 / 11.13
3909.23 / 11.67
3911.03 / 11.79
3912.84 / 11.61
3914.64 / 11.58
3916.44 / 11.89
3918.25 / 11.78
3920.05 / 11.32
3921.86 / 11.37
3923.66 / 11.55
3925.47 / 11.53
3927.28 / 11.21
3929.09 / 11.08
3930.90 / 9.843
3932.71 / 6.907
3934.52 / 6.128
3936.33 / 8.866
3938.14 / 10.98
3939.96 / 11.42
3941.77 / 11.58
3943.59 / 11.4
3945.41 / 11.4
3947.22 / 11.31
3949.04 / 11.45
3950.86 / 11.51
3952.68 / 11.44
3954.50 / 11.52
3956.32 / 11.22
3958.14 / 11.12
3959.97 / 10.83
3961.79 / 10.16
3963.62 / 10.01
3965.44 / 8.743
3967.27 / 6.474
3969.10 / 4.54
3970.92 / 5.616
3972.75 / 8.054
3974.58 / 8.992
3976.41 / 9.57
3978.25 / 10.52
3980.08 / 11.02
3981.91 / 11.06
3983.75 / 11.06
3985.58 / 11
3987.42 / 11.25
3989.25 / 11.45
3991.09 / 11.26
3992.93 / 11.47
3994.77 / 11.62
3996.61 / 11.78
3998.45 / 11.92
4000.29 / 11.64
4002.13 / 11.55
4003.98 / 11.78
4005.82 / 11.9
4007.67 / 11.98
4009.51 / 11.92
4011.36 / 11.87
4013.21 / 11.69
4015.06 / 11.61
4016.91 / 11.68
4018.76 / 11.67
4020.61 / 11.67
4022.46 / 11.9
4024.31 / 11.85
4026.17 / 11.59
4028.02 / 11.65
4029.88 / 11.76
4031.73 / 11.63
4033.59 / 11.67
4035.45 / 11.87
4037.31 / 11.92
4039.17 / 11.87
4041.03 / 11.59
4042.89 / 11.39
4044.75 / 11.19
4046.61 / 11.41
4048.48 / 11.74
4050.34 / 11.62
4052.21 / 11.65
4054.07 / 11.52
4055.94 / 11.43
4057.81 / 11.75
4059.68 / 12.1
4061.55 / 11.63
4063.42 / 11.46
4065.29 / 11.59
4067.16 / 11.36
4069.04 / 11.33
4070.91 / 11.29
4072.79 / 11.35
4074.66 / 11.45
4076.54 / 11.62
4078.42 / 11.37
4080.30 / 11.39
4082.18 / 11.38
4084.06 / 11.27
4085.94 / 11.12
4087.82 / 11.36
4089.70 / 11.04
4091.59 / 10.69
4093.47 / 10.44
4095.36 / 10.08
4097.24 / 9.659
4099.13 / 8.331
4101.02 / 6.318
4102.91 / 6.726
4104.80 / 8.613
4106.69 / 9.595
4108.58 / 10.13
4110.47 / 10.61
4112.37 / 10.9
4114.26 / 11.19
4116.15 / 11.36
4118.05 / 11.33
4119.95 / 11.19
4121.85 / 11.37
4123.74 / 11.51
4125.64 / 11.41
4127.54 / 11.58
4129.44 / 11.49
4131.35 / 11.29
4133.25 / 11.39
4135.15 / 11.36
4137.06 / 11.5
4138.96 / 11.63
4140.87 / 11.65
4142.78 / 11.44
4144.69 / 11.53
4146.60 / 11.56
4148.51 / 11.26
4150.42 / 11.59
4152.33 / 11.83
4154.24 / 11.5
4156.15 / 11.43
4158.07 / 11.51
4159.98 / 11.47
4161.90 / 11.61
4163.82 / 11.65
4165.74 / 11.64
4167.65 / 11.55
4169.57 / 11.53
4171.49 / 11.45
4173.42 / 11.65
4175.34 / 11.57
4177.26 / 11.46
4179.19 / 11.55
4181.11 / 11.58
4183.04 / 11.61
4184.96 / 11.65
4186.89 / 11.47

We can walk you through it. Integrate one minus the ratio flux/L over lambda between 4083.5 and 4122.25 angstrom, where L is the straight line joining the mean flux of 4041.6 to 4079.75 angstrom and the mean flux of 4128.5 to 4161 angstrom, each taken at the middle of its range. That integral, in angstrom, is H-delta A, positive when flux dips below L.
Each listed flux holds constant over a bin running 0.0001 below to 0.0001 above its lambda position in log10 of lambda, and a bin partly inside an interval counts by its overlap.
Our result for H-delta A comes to 4.62 angstrom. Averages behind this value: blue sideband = 11.5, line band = 10.1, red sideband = 11.5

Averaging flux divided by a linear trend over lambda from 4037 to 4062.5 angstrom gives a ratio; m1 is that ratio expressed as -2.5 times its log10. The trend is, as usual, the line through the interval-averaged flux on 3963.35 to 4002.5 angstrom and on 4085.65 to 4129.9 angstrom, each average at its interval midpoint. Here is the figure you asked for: -0.145 mag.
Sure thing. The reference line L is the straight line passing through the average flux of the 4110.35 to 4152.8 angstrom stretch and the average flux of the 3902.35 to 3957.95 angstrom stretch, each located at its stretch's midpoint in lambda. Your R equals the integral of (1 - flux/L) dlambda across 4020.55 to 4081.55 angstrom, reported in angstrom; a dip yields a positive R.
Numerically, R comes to -2.1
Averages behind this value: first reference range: 10.9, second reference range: 11.4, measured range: 11.6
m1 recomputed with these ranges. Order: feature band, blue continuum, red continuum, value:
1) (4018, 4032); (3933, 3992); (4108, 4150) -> -0.12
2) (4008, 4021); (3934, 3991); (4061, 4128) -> -0.14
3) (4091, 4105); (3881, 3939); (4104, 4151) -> 0.24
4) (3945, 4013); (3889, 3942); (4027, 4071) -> 0.04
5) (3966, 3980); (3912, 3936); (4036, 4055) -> 0.36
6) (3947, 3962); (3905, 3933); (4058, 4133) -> -0.01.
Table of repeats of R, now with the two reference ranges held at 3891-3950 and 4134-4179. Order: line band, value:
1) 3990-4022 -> -2.0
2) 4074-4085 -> -0.1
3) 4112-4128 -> 0.1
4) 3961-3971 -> 2.9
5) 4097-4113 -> 3.4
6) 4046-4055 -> -0.3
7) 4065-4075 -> -0.1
